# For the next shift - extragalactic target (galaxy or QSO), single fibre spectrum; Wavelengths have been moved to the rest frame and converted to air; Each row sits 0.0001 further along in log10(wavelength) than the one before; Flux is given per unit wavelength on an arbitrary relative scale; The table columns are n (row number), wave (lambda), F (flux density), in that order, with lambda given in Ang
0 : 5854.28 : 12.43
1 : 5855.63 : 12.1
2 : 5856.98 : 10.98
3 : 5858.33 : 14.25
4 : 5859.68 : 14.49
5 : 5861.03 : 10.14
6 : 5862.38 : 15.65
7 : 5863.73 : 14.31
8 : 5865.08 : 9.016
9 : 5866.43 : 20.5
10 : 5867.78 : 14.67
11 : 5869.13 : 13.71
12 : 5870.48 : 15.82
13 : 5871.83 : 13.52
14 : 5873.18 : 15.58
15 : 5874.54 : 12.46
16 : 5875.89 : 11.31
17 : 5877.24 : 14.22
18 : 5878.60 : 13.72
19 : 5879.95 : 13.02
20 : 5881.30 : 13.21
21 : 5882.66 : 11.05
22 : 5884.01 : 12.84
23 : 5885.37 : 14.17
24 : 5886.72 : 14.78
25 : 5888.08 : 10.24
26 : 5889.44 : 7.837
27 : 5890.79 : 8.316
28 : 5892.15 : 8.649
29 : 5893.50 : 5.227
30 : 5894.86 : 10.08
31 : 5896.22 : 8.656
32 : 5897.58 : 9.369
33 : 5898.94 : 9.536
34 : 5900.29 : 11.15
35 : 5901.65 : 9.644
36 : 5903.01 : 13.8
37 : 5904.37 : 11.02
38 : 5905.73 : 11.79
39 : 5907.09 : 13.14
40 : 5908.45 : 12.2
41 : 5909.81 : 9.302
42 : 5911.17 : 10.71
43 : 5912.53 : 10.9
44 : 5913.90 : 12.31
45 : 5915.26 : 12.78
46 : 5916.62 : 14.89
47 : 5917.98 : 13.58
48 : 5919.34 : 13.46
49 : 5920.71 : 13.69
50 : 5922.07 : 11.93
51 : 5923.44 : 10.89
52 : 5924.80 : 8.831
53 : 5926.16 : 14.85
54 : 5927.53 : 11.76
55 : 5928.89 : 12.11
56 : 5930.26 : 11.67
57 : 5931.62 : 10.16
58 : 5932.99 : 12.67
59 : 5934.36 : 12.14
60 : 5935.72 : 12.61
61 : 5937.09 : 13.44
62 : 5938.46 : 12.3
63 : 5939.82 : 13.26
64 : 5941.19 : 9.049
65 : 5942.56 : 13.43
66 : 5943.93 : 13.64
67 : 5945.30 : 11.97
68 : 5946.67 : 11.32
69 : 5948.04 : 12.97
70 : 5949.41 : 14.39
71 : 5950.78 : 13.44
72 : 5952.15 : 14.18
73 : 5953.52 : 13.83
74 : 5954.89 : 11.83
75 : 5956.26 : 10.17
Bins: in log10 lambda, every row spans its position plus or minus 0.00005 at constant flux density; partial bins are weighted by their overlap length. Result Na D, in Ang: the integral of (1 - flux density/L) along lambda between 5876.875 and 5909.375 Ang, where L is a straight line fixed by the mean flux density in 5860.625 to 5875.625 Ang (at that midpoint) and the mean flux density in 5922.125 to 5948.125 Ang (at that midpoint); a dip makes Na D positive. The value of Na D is 5.46 Ang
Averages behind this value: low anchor 14.1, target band 11.1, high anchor 12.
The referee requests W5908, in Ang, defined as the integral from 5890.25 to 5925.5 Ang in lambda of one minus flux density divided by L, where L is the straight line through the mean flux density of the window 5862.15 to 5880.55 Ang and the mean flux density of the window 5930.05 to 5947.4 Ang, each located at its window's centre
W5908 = 5.4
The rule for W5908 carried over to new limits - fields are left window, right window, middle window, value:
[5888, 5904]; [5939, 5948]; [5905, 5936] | -3.7 Ang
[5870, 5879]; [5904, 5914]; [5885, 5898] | 3.1 Ang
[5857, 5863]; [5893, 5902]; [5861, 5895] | -3.4 Ang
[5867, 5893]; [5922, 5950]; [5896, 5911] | 1.8 Ang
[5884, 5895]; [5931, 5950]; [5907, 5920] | -1.3 Ang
